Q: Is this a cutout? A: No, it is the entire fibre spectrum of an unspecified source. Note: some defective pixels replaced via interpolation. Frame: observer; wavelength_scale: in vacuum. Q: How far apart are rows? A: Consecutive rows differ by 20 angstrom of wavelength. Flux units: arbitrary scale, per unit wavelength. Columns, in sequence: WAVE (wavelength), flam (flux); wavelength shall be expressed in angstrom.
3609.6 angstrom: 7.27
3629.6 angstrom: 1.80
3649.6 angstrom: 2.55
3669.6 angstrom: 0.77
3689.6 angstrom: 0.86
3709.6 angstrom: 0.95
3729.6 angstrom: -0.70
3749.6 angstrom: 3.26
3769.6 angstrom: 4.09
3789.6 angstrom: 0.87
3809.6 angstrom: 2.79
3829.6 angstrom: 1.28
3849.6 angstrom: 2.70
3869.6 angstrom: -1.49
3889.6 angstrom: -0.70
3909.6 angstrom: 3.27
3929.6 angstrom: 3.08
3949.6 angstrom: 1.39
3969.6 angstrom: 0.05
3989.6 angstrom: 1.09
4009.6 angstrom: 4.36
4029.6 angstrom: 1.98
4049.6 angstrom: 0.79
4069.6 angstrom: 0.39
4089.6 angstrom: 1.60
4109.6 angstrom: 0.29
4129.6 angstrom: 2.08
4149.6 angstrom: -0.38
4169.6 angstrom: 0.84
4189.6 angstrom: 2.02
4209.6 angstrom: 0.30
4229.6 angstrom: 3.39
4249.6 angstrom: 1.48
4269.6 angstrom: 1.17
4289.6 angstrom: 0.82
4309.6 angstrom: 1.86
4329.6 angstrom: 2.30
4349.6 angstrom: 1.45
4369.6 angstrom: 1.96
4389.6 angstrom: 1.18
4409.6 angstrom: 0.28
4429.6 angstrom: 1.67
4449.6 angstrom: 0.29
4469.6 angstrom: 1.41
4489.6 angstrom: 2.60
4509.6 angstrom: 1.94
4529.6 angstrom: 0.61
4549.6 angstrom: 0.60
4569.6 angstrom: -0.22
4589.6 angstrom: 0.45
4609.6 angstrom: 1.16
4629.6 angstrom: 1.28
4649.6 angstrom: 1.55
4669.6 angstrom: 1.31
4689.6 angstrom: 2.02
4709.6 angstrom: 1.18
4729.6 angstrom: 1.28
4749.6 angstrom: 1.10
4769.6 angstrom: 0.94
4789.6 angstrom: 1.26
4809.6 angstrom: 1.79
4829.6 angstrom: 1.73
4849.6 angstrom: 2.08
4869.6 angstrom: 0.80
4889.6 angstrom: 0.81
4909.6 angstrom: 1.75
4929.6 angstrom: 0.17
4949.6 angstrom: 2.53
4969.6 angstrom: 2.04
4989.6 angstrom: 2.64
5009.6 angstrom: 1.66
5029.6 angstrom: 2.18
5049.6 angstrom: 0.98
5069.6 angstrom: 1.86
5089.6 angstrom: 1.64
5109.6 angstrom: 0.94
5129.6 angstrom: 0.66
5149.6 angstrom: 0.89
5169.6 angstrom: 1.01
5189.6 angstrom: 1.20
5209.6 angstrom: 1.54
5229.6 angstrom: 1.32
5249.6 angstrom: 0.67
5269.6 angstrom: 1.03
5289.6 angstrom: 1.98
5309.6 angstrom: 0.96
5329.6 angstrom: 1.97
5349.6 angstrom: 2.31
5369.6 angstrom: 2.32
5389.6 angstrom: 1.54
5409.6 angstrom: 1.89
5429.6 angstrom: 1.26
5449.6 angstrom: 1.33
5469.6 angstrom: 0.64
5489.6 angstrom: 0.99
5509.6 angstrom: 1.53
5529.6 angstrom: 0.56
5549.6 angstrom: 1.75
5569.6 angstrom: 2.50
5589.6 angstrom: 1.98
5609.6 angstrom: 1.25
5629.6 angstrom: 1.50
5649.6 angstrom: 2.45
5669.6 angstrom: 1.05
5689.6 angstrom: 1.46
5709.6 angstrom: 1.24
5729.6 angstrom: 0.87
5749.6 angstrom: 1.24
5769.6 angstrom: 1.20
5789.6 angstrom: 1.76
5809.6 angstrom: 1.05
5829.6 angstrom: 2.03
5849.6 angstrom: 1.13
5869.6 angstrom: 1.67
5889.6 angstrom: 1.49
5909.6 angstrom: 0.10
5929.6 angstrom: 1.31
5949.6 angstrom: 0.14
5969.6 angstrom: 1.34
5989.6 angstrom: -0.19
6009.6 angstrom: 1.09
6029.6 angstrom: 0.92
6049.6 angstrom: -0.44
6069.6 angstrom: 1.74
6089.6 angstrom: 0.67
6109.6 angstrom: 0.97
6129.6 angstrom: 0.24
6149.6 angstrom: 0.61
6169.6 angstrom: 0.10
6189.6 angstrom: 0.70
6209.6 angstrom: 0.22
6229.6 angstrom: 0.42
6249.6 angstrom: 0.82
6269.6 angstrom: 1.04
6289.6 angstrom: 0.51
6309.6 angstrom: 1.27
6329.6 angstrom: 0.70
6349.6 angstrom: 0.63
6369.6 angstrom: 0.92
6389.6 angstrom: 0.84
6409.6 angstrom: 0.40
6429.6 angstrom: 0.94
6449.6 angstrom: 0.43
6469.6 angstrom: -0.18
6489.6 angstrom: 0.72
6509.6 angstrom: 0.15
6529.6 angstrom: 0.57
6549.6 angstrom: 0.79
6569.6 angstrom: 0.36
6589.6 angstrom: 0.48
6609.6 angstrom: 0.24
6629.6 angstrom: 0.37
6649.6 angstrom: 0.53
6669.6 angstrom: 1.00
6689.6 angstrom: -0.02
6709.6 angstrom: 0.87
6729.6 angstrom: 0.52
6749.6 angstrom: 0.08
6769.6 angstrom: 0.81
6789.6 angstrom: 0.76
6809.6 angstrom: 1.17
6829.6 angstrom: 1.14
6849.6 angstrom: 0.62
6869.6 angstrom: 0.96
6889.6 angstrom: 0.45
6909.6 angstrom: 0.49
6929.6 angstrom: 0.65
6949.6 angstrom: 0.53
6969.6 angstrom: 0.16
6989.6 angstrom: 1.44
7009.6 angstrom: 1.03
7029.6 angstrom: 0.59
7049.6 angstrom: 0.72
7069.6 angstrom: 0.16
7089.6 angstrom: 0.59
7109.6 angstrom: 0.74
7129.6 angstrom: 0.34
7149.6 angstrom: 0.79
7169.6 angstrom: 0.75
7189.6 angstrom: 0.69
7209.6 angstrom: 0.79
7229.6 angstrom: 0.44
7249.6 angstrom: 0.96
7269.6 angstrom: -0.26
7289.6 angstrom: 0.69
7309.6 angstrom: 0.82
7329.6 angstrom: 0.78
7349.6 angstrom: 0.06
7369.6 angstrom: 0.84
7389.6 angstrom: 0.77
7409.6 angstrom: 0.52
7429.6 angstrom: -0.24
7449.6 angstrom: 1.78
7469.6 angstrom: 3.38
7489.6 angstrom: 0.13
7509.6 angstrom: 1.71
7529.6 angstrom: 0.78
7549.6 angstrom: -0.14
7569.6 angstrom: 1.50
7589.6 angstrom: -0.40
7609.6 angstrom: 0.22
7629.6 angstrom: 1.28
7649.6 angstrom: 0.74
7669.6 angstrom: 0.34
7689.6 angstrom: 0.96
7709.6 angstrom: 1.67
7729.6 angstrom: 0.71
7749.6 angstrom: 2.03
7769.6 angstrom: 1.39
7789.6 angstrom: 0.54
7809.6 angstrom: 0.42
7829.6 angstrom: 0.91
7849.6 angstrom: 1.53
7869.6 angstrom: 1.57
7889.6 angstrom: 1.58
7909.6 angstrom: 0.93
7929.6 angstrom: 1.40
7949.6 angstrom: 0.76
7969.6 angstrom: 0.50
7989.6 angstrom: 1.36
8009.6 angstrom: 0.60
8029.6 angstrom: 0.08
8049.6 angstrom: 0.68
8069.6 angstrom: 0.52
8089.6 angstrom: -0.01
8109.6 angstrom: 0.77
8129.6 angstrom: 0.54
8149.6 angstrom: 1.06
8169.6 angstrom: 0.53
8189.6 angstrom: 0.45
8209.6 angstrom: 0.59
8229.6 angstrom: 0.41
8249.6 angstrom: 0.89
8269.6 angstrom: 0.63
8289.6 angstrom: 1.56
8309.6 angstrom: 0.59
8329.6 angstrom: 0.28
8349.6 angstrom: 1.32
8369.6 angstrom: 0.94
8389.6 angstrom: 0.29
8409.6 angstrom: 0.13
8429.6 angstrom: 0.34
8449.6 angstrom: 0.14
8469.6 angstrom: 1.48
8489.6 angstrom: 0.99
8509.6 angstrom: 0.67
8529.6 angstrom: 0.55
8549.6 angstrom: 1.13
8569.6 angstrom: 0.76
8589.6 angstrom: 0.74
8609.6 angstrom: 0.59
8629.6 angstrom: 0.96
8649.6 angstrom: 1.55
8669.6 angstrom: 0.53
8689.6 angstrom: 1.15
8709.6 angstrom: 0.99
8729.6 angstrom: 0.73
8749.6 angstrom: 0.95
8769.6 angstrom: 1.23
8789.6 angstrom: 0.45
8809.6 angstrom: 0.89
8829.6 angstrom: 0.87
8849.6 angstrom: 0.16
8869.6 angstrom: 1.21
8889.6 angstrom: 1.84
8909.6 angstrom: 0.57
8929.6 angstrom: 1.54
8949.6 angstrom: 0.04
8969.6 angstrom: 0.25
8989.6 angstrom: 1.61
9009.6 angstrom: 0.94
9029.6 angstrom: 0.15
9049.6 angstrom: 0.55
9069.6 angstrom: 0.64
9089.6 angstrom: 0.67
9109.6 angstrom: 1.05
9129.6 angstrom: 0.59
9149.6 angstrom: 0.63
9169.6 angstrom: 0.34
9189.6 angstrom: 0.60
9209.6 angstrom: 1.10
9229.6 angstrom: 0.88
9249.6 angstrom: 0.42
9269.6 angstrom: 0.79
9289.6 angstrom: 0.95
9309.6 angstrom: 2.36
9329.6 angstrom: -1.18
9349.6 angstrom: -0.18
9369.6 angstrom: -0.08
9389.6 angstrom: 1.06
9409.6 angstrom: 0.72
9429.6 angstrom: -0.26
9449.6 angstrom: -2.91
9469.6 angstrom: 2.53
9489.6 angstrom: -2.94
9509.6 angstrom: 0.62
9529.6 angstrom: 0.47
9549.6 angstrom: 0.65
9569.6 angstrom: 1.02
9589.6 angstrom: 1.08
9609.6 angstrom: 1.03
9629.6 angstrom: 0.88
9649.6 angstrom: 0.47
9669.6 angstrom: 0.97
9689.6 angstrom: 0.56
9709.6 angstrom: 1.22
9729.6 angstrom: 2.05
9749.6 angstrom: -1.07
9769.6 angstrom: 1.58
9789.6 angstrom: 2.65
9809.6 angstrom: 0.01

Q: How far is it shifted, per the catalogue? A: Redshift 1.001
